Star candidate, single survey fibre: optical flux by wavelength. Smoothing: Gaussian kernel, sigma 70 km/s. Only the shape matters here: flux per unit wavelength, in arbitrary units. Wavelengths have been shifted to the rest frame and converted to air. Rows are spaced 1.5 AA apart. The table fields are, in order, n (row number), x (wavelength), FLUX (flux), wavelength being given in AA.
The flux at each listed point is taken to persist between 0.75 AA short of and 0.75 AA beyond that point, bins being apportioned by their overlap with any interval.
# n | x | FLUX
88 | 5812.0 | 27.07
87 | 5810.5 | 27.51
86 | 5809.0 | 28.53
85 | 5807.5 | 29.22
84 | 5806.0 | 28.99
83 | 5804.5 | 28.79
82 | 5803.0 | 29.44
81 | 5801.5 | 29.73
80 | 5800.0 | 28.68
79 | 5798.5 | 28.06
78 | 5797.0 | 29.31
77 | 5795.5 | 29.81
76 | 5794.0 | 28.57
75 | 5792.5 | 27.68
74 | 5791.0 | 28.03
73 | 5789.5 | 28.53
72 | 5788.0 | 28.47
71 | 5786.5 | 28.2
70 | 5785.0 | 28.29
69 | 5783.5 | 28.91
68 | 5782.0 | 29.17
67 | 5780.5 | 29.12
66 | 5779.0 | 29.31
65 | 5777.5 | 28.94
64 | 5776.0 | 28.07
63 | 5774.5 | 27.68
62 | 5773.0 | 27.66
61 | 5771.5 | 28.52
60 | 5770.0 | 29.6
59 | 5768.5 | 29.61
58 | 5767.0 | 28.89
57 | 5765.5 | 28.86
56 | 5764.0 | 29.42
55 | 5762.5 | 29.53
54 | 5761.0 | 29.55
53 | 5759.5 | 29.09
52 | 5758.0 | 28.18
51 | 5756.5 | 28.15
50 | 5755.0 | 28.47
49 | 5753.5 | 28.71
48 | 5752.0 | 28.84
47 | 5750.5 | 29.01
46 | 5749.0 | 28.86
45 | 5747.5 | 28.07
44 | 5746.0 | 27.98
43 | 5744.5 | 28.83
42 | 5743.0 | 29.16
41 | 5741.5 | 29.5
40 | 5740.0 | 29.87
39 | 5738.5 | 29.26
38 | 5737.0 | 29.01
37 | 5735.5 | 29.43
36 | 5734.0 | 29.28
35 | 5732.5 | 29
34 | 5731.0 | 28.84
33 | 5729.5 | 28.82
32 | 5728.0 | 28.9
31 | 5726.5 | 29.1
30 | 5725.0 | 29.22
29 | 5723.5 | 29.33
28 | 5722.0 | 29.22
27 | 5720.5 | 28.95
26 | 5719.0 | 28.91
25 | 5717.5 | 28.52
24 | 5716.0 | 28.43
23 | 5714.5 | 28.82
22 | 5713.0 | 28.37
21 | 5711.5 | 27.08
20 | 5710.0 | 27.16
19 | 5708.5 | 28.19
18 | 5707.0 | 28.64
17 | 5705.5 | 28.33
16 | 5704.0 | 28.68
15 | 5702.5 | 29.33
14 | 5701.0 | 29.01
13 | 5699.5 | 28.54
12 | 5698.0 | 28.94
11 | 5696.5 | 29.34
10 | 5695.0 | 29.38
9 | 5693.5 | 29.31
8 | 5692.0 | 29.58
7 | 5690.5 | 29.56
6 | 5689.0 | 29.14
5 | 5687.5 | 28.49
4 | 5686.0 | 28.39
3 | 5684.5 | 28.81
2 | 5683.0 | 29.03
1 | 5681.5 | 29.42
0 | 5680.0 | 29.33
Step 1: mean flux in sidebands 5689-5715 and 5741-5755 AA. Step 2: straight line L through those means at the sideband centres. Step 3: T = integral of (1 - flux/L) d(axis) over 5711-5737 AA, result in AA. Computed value -0.1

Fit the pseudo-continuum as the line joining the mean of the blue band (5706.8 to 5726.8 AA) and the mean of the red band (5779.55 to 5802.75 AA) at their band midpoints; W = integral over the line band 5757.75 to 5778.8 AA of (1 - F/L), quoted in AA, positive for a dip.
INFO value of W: -0.1 AA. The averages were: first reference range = 28.6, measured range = 28.9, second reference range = 28.7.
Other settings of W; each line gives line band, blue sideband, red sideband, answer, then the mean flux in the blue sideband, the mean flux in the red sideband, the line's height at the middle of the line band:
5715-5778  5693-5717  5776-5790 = -0.5 AA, 28.6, 28.7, 28.7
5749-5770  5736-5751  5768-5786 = -0.1 AA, 29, 28.7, 28.8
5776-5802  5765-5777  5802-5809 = 0.1 AA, 28.6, 29.1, 28.9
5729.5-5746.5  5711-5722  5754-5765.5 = -0.2 AA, 28.5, 28.9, 28.7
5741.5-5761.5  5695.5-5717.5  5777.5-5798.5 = -0.1 AA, 28.5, 28.7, 28.6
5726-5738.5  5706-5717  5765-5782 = -0.3 AA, 28.1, 28.8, 28.3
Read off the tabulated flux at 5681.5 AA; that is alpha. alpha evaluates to 29.42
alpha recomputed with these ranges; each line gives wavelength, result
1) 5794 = 28.57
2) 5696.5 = 29.34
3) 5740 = 29.87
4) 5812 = 27.07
